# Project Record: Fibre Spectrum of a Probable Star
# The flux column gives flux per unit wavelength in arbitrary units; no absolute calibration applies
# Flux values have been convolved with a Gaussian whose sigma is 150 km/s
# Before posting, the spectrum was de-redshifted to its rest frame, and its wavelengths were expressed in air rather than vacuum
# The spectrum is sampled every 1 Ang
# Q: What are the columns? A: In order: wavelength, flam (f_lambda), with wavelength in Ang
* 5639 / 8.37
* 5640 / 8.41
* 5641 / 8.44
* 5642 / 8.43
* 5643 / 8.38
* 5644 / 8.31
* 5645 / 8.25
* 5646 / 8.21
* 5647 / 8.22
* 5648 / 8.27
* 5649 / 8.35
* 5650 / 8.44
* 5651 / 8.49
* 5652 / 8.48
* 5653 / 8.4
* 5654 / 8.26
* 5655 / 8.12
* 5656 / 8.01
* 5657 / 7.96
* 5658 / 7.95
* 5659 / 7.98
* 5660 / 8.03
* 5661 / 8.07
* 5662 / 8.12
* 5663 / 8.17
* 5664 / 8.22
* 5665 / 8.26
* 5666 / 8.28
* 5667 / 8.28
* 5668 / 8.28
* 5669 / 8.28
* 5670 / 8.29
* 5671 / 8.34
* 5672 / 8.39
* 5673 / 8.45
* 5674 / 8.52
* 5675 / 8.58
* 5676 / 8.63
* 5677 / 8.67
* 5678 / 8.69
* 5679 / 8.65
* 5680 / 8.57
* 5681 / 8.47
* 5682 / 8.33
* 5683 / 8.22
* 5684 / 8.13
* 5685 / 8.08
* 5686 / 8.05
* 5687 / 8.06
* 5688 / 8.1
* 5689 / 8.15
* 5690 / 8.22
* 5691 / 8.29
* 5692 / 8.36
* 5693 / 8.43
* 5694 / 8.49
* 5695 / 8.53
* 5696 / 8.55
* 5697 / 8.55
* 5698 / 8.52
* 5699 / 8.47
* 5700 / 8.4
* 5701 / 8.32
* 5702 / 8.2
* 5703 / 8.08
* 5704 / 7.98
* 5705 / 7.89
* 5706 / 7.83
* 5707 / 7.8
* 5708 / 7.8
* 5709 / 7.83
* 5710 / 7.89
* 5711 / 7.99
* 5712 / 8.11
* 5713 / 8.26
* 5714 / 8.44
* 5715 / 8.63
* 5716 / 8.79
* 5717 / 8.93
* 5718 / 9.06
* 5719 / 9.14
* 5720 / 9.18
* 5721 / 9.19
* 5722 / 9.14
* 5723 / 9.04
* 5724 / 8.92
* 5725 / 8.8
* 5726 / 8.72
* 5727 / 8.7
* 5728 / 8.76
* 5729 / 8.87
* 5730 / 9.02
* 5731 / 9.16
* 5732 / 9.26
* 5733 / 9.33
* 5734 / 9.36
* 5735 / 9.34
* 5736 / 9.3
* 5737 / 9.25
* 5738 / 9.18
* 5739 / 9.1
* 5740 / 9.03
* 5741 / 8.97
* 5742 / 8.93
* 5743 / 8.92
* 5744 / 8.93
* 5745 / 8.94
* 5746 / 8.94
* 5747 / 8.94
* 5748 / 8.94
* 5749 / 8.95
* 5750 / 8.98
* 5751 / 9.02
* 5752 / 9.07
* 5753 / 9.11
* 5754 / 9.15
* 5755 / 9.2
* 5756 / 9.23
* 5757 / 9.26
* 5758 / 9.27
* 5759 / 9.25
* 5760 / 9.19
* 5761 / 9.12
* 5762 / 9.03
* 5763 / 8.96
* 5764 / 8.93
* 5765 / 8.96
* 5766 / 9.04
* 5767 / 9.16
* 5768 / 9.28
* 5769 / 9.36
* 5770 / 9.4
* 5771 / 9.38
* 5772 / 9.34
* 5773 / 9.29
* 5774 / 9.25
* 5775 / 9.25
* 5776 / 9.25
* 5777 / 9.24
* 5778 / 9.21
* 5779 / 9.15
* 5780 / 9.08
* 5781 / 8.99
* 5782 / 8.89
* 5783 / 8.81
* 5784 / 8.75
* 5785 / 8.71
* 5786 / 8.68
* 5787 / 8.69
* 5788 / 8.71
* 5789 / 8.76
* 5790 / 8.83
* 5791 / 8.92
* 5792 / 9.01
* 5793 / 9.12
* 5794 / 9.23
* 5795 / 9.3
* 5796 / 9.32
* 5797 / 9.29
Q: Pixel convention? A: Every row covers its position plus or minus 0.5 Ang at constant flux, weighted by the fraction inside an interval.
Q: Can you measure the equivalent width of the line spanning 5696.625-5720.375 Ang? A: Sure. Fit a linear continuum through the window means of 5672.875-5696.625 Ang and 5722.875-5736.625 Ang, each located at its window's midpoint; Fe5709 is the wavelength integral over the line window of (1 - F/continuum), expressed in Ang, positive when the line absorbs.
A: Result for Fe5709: 1.1 Ang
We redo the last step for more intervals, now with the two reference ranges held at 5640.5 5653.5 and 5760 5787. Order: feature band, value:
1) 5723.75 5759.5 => -0.6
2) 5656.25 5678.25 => 0.5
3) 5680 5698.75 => 0.6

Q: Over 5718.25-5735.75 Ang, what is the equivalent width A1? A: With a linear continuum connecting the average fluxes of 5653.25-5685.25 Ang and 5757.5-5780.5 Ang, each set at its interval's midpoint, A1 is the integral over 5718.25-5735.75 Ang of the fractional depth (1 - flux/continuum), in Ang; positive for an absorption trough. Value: -0.49 Ang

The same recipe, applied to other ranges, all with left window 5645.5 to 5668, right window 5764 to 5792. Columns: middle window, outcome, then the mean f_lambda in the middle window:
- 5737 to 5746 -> -0.22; 9.01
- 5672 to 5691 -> 0.04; 8.36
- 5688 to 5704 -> 0.25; 8.35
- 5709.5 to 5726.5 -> -0.17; 8.72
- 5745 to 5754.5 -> -0.17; 9.01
